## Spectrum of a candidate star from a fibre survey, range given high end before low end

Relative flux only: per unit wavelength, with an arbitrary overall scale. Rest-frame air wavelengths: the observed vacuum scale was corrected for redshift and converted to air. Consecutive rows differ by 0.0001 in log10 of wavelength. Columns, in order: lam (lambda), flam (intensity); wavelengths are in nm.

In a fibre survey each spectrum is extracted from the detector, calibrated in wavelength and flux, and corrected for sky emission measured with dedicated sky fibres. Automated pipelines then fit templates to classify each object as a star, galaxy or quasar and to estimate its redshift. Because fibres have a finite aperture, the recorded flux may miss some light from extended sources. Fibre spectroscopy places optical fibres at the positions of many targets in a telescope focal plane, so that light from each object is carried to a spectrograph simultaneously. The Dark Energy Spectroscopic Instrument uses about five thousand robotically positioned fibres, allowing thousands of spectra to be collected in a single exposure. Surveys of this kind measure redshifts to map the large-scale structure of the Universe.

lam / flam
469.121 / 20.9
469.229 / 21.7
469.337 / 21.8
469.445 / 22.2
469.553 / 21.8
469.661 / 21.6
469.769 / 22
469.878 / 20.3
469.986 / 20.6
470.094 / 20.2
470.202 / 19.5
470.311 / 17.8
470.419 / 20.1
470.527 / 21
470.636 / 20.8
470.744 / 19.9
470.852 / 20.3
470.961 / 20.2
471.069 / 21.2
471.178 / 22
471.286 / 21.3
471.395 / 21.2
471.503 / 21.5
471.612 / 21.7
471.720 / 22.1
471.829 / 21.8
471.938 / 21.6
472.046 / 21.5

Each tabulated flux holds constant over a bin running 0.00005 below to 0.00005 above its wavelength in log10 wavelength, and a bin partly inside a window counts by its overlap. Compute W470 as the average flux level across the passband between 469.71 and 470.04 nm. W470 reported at 21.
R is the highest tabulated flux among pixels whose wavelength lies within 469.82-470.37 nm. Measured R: 20.6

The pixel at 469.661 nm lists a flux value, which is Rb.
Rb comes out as 21.6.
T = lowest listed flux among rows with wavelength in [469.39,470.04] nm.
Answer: 20.3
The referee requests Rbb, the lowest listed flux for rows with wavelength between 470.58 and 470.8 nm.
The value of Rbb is 19.9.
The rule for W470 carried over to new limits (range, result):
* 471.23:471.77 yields 21.6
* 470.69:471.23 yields 20.7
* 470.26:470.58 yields 19.7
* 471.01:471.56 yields 21.4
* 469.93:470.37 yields 19.5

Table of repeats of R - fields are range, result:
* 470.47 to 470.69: 21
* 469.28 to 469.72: 22.2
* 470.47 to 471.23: 22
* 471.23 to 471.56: 21.5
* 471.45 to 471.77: 22.1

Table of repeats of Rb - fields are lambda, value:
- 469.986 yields 20.6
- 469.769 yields 22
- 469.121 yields 20.9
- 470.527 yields 21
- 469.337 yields 21.8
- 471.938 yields 21.6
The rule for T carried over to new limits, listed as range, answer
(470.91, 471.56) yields 20.2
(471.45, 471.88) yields 21.5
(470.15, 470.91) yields 17.8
